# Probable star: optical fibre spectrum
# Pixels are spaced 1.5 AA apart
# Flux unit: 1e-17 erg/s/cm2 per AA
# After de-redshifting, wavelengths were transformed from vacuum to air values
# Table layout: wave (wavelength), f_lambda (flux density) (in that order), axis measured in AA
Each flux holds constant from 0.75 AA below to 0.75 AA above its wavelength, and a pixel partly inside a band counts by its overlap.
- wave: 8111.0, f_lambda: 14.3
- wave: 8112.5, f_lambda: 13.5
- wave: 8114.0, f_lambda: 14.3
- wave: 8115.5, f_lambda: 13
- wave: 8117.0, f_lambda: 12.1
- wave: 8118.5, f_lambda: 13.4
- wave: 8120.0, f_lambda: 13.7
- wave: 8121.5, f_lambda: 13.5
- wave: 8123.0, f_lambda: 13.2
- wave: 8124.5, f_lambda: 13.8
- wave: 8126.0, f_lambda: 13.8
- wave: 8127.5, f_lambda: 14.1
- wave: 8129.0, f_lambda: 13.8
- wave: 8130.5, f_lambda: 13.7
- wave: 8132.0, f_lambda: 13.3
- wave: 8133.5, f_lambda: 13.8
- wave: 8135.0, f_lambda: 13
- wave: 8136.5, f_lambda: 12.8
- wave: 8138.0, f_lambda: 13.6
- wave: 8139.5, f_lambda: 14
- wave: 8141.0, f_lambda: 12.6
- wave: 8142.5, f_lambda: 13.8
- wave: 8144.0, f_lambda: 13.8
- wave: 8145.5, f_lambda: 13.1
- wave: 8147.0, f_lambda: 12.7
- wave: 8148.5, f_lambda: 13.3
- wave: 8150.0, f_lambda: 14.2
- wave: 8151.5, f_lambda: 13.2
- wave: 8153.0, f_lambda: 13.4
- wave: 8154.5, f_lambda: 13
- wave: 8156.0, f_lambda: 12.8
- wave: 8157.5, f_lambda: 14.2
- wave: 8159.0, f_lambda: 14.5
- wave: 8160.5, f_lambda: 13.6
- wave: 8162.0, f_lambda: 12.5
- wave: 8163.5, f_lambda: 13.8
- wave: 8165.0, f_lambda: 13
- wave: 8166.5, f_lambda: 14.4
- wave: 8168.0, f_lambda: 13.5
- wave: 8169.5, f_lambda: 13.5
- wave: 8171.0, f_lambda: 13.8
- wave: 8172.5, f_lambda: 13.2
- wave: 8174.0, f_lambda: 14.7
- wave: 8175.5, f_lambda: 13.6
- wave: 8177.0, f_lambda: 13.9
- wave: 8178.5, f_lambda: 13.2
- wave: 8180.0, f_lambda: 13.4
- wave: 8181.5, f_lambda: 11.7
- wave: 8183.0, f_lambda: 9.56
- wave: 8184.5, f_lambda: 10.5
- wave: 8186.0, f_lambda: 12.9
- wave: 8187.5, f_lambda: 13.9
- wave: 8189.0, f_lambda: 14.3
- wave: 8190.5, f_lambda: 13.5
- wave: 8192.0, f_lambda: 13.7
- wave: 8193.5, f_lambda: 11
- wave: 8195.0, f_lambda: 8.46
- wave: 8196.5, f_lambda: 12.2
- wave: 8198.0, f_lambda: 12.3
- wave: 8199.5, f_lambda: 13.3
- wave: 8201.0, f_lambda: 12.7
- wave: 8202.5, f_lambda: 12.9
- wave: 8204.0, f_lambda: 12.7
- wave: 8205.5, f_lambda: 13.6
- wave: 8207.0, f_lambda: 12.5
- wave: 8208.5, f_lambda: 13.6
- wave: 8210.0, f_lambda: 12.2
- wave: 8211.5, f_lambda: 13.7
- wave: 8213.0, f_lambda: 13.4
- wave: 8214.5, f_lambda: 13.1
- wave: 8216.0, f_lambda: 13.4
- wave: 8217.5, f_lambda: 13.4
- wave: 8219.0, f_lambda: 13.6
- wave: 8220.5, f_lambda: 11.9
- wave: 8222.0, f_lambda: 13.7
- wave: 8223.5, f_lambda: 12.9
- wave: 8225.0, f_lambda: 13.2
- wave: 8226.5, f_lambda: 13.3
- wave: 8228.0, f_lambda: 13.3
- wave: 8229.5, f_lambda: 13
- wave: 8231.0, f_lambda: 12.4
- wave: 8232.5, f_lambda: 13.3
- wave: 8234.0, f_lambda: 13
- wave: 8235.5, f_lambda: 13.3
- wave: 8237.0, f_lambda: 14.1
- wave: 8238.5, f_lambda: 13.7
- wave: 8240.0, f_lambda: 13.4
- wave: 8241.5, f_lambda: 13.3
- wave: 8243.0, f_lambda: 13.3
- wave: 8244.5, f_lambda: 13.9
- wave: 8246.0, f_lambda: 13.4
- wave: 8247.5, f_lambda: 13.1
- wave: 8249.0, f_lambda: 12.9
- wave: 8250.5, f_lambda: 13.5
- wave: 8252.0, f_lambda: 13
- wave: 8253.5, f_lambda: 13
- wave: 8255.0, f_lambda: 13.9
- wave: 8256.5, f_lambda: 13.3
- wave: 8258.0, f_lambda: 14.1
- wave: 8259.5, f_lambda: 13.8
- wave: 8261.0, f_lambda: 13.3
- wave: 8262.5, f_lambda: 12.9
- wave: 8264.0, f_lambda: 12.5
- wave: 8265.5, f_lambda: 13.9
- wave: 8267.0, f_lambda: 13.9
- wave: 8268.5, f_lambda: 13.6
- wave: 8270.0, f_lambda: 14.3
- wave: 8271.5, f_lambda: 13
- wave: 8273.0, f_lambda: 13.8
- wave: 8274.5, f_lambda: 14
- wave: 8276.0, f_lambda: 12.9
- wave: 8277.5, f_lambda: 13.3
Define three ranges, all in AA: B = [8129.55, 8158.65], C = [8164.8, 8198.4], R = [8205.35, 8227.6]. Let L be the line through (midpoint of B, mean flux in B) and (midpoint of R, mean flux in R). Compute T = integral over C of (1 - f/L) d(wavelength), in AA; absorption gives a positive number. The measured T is 1.22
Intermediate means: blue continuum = 13.4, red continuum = 13.2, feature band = 12.8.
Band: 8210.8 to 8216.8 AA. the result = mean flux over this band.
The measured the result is 13.4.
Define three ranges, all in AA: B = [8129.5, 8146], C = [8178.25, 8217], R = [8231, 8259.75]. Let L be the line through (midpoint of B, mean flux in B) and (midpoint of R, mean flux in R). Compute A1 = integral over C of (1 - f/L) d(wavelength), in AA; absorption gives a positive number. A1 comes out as 2.34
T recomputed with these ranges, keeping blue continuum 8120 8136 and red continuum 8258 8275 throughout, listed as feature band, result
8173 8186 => 0.9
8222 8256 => 0.7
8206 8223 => 0.5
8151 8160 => 0.0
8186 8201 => 1.1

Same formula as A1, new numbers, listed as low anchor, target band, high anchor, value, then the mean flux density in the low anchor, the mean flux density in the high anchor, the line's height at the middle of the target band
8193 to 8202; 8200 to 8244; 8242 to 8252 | -2.37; 11.7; 13.3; 12.5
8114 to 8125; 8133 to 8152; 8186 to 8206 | -0.39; 13.3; 12.7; 13.1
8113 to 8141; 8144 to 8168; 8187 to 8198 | -0.86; 13.5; 12.4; 13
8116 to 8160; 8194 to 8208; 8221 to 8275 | 1.17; 13.5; 13.4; 13.4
